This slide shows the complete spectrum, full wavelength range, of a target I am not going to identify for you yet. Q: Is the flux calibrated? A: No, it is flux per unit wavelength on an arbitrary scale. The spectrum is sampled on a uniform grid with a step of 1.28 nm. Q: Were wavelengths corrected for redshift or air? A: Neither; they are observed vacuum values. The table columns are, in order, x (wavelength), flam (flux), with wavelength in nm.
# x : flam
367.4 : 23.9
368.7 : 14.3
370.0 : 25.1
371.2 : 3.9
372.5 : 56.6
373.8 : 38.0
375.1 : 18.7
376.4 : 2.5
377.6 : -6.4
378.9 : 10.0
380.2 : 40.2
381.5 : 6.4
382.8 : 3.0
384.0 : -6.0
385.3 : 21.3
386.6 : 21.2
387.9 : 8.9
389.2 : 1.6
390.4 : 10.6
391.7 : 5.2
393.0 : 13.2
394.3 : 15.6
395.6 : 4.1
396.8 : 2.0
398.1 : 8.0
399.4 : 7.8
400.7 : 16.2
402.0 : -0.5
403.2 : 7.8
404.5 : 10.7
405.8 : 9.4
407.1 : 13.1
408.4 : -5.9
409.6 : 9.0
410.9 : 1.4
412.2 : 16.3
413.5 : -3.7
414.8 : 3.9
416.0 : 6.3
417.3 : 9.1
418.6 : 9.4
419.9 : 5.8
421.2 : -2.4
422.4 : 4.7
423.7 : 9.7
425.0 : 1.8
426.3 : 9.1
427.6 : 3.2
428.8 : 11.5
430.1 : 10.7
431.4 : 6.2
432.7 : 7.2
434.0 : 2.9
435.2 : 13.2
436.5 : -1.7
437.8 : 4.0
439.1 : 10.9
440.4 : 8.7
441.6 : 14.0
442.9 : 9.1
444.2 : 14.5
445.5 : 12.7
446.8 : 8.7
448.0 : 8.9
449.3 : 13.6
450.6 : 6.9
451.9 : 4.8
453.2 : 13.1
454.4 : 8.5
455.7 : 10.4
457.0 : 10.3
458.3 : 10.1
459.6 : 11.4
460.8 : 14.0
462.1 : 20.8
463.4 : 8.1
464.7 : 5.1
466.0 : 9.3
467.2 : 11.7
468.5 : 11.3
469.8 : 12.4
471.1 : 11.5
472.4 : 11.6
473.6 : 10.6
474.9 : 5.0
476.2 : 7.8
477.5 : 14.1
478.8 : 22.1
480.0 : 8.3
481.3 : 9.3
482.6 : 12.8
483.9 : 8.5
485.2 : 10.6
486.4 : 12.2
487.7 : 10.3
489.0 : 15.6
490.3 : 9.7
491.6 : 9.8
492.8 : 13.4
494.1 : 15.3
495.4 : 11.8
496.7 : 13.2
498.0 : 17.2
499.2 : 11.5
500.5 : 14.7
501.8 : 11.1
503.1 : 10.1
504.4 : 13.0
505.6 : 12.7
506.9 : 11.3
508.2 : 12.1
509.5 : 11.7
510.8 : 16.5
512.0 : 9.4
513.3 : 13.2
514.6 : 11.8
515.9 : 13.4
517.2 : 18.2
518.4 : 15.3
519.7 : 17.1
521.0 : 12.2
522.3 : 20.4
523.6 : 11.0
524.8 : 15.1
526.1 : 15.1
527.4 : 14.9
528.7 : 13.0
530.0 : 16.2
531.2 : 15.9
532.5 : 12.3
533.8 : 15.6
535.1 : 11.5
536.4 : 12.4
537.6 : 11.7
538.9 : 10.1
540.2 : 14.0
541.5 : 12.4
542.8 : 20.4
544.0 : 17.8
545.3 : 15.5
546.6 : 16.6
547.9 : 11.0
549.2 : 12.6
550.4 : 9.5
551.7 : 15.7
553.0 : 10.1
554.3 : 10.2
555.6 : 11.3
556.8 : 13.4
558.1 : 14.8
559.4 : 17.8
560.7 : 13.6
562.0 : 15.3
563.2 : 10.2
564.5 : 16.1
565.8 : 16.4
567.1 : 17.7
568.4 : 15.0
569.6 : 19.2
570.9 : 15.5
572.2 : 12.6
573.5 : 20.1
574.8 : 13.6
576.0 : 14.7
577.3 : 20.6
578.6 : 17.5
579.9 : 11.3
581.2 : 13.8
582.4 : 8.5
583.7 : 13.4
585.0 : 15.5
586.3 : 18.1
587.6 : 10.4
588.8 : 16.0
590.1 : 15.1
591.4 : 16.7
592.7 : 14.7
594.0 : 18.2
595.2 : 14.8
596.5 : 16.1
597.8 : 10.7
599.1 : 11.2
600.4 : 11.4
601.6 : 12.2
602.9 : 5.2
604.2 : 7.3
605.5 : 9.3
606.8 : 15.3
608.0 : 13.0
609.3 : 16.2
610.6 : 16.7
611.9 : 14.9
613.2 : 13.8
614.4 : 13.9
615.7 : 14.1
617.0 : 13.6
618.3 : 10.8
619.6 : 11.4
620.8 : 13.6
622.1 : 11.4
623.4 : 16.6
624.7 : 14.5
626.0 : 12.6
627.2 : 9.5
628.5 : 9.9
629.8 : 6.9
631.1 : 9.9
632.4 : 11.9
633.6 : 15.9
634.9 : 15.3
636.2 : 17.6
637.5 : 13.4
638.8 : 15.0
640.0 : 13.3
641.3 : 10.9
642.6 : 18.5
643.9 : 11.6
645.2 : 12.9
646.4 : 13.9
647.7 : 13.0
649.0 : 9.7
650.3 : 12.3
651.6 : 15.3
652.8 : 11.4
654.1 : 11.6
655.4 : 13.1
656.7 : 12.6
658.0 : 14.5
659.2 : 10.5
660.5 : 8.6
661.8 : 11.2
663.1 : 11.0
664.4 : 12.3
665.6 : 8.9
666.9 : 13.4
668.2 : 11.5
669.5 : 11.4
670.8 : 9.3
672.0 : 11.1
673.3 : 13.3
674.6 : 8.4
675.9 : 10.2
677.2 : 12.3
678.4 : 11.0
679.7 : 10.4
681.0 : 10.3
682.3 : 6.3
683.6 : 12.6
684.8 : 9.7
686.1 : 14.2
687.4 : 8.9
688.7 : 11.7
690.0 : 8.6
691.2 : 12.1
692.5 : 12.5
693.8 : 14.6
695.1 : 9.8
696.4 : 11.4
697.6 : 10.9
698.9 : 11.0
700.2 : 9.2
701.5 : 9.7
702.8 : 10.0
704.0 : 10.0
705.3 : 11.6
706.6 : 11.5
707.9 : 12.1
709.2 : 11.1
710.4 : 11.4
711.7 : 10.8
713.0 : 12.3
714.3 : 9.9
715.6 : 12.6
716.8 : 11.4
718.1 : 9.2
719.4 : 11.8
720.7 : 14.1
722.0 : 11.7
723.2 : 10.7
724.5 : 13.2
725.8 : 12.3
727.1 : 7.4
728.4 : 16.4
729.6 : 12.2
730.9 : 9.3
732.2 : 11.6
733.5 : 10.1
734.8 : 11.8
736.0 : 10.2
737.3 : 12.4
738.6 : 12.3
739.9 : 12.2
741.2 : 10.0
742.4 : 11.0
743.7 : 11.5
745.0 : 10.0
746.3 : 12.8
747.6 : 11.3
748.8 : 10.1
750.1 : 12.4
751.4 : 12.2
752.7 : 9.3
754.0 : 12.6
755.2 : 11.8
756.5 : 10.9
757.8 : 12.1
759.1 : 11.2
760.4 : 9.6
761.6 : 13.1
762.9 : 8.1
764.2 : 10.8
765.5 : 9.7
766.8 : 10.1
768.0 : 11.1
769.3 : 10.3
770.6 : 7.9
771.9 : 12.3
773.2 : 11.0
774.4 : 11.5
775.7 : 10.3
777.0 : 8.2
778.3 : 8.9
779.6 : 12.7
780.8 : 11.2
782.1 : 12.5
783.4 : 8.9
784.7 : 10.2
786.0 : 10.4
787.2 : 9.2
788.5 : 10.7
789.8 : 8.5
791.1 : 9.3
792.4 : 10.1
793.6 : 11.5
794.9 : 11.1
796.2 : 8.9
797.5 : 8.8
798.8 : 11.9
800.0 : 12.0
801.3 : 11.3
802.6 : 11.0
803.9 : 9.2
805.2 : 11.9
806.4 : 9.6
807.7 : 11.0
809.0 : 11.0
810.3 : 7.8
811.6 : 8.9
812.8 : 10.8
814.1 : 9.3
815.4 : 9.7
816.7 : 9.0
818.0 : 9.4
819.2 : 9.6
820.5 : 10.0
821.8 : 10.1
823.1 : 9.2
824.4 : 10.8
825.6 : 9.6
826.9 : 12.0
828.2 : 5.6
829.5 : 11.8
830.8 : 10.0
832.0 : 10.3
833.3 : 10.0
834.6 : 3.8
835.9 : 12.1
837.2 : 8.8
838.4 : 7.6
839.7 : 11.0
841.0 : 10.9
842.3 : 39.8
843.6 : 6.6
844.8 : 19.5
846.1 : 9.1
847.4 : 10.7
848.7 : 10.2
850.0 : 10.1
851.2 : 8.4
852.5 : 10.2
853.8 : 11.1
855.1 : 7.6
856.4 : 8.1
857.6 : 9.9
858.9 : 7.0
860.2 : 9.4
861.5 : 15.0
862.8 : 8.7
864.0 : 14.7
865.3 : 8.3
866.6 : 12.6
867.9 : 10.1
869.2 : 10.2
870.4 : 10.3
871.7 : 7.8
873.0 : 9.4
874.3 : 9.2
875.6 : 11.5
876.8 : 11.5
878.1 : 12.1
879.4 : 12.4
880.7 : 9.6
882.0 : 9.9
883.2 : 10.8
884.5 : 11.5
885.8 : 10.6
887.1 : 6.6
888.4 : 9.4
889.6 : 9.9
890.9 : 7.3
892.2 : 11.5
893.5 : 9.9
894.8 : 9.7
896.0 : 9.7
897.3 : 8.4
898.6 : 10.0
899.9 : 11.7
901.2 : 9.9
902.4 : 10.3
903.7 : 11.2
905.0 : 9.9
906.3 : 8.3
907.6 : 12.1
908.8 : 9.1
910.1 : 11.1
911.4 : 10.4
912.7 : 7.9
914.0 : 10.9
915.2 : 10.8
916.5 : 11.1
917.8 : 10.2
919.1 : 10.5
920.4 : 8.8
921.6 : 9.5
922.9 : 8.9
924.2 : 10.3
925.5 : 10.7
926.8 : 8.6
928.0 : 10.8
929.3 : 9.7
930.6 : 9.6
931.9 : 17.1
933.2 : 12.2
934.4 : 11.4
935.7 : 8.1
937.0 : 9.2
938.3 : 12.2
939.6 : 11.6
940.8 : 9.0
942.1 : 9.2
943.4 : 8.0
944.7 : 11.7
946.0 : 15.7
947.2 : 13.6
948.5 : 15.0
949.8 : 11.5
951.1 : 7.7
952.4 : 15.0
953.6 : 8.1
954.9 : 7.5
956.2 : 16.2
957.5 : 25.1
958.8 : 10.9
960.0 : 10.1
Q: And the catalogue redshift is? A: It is 0.28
